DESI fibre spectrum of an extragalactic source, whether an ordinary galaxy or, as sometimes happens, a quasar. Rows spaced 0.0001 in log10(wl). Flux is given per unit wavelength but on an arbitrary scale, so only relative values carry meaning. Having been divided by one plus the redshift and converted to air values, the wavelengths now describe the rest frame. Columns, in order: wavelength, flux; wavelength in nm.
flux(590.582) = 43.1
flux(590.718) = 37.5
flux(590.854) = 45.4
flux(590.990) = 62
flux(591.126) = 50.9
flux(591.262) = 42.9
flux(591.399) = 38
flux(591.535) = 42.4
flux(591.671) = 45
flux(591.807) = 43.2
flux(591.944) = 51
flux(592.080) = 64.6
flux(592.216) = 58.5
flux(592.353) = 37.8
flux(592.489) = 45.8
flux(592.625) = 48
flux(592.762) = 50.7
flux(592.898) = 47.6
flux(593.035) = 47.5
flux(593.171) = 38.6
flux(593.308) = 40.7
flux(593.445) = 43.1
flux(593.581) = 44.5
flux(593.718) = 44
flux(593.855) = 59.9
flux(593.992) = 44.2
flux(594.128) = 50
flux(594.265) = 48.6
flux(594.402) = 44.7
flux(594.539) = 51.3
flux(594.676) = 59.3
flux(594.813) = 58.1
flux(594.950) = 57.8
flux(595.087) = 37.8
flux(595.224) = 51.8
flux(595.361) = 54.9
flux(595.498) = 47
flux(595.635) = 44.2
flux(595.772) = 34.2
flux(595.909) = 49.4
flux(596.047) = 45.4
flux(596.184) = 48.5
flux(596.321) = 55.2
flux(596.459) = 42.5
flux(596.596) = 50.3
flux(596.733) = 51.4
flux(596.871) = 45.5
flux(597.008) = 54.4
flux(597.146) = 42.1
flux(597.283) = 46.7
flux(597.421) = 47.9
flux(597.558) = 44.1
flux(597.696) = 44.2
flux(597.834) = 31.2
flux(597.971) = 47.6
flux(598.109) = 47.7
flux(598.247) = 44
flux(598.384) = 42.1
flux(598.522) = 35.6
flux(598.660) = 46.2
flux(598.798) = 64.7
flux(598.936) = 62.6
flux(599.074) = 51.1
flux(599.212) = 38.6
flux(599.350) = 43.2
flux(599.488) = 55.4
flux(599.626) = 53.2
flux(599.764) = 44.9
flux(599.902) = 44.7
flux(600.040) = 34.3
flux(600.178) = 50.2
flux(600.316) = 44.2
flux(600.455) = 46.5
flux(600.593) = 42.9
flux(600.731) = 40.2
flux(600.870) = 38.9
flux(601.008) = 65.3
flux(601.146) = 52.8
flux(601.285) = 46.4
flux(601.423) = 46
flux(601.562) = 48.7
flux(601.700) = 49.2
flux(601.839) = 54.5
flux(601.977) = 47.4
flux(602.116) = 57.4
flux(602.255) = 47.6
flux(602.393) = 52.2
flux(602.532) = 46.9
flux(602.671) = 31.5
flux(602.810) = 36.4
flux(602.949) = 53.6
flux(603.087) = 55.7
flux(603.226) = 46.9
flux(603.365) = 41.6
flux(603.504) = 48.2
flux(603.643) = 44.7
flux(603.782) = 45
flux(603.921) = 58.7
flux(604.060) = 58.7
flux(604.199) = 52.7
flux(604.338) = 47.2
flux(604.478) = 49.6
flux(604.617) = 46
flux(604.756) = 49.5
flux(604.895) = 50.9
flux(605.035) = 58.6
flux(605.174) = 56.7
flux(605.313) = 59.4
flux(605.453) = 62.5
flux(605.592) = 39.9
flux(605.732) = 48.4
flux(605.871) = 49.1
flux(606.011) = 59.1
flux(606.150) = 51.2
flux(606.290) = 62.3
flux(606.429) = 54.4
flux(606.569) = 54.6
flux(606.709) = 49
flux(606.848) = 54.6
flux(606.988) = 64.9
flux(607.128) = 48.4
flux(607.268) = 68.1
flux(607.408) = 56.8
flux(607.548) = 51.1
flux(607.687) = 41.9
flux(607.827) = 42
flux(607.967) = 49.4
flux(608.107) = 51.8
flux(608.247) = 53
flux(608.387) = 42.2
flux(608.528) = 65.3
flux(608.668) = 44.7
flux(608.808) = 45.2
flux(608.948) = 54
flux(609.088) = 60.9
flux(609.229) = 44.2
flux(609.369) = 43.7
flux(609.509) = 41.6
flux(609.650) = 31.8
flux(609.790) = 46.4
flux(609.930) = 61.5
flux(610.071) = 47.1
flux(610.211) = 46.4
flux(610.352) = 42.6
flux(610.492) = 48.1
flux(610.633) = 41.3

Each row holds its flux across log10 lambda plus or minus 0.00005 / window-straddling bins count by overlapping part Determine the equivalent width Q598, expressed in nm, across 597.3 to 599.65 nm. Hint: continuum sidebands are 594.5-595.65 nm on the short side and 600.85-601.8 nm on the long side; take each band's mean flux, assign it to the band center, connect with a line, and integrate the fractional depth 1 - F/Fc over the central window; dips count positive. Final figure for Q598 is 0.19 nm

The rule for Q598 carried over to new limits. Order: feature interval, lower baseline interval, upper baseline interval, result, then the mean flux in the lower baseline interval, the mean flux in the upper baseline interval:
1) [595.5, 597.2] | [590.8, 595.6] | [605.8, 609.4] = 0.08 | 48.5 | 52.5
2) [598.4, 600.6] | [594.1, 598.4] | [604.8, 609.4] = 0.08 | 47.5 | 52.7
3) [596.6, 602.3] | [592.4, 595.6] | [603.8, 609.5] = 0.31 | 48.4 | 52.3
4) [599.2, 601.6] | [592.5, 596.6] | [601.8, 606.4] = 0.14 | 47.9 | 50.6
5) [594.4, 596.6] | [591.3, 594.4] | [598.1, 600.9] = -0.11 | 46.9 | 46.3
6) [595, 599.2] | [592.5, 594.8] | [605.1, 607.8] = 0.22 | 47.9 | 54.2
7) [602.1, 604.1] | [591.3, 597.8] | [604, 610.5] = 0.08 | 47.6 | 51.2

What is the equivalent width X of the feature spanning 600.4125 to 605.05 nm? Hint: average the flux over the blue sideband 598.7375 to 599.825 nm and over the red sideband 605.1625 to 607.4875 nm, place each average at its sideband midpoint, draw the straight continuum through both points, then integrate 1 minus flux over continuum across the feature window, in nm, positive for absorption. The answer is 0.41 nm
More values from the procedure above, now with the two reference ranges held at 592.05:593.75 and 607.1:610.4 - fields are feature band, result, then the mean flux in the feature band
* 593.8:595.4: -0.15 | 51.4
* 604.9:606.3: -0.16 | 54.2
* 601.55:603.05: 0.01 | 47.9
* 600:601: 0.08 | 44.1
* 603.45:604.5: -0.05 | 50.7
